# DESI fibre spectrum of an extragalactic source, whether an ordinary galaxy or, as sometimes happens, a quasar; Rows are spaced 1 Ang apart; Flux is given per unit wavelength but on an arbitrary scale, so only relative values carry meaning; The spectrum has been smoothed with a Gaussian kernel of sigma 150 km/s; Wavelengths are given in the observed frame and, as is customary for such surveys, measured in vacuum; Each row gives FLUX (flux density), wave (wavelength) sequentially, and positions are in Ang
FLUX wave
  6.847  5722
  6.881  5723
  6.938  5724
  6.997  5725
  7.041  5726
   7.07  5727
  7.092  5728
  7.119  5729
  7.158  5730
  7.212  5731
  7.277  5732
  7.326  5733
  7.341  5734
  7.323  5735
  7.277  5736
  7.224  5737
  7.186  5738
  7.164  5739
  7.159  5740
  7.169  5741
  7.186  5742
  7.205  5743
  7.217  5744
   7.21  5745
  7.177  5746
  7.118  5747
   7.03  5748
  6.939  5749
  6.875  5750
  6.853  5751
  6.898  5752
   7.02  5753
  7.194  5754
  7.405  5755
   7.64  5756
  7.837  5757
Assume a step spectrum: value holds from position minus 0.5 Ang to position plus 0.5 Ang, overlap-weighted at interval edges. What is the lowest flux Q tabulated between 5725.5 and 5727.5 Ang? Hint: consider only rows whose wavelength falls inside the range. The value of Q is 7.041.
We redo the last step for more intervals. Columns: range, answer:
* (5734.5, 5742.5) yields 7.159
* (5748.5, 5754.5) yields 6.853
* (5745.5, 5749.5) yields 6.939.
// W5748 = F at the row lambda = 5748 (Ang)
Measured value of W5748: 7.03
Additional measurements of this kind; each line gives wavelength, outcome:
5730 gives 7.158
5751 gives 6.853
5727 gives 7.07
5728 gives 7.092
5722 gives 6.847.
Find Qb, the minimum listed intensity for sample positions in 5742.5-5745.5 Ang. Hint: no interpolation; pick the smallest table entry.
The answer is 7.205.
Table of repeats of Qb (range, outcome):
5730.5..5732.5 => 7.212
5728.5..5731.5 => 7.119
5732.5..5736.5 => 7.277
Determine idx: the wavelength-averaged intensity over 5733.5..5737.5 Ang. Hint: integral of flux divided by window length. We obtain 7.29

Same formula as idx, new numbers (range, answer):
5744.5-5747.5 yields 7.17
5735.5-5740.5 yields 7.2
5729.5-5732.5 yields 7.22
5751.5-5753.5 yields 6.96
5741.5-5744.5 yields 7.2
